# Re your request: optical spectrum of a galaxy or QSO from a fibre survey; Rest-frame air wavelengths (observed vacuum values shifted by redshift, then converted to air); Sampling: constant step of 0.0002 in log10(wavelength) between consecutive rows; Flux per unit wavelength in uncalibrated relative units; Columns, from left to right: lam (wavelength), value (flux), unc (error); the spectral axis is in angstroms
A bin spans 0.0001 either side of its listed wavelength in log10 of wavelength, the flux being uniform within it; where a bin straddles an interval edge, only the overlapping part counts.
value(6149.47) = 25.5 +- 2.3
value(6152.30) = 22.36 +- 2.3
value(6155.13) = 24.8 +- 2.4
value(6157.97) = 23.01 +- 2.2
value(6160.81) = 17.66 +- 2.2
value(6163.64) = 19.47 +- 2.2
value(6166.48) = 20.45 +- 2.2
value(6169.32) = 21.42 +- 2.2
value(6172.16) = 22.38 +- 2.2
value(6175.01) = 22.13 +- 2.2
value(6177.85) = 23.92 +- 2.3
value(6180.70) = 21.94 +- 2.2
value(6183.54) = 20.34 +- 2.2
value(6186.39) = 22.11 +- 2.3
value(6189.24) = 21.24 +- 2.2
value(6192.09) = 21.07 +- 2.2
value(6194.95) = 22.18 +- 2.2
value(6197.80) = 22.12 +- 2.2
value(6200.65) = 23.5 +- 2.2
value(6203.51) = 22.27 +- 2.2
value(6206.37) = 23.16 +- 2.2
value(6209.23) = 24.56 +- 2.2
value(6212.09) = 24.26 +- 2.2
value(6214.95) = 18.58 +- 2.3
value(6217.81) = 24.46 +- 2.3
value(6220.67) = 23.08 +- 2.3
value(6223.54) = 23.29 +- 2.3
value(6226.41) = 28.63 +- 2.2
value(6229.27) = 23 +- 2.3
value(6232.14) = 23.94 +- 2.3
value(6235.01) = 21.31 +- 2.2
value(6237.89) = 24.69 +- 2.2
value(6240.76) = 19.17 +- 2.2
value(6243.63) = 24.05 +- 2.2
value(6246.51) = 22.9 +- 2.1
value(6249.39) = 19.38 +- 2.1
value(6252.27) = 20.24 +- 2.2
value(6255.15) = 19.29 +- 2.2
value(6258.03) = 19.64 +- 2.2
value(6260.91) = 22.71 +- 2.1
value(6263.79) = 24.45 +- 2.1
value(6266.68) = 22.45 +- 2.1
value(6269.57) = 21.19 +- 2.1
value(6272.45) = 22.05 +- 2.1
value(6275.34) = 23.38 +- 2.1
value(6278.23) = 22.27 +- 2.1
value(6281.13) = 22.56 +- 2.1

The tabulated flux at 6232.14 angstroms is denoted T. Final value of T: 23.94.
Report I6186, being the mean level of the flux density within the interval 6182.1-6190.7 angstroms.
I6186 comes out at 21.2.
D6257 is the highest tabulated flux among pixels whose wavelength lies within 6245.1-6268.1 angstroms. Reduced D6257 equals 24.45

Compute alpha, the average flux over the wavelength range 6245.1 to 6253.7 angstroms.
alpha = 20.8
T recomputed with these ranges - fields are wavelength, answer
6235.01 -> 21.31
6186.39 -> 22.11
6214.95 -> 18.58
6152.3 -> 22.36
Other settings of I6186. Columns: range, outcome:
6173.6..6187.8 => 22.1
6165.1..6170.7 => 20.9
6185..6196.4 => 21.6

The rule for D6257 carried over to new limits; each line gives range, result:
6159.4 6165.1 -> 19.47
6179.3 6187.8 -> 22.11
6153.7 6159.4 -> 24.8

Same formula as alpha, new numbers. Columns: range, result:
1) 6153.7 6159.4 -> 23.9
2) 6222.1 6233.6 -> 24.7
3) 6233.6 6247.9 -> 22.4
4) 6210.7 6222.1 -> 22.6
